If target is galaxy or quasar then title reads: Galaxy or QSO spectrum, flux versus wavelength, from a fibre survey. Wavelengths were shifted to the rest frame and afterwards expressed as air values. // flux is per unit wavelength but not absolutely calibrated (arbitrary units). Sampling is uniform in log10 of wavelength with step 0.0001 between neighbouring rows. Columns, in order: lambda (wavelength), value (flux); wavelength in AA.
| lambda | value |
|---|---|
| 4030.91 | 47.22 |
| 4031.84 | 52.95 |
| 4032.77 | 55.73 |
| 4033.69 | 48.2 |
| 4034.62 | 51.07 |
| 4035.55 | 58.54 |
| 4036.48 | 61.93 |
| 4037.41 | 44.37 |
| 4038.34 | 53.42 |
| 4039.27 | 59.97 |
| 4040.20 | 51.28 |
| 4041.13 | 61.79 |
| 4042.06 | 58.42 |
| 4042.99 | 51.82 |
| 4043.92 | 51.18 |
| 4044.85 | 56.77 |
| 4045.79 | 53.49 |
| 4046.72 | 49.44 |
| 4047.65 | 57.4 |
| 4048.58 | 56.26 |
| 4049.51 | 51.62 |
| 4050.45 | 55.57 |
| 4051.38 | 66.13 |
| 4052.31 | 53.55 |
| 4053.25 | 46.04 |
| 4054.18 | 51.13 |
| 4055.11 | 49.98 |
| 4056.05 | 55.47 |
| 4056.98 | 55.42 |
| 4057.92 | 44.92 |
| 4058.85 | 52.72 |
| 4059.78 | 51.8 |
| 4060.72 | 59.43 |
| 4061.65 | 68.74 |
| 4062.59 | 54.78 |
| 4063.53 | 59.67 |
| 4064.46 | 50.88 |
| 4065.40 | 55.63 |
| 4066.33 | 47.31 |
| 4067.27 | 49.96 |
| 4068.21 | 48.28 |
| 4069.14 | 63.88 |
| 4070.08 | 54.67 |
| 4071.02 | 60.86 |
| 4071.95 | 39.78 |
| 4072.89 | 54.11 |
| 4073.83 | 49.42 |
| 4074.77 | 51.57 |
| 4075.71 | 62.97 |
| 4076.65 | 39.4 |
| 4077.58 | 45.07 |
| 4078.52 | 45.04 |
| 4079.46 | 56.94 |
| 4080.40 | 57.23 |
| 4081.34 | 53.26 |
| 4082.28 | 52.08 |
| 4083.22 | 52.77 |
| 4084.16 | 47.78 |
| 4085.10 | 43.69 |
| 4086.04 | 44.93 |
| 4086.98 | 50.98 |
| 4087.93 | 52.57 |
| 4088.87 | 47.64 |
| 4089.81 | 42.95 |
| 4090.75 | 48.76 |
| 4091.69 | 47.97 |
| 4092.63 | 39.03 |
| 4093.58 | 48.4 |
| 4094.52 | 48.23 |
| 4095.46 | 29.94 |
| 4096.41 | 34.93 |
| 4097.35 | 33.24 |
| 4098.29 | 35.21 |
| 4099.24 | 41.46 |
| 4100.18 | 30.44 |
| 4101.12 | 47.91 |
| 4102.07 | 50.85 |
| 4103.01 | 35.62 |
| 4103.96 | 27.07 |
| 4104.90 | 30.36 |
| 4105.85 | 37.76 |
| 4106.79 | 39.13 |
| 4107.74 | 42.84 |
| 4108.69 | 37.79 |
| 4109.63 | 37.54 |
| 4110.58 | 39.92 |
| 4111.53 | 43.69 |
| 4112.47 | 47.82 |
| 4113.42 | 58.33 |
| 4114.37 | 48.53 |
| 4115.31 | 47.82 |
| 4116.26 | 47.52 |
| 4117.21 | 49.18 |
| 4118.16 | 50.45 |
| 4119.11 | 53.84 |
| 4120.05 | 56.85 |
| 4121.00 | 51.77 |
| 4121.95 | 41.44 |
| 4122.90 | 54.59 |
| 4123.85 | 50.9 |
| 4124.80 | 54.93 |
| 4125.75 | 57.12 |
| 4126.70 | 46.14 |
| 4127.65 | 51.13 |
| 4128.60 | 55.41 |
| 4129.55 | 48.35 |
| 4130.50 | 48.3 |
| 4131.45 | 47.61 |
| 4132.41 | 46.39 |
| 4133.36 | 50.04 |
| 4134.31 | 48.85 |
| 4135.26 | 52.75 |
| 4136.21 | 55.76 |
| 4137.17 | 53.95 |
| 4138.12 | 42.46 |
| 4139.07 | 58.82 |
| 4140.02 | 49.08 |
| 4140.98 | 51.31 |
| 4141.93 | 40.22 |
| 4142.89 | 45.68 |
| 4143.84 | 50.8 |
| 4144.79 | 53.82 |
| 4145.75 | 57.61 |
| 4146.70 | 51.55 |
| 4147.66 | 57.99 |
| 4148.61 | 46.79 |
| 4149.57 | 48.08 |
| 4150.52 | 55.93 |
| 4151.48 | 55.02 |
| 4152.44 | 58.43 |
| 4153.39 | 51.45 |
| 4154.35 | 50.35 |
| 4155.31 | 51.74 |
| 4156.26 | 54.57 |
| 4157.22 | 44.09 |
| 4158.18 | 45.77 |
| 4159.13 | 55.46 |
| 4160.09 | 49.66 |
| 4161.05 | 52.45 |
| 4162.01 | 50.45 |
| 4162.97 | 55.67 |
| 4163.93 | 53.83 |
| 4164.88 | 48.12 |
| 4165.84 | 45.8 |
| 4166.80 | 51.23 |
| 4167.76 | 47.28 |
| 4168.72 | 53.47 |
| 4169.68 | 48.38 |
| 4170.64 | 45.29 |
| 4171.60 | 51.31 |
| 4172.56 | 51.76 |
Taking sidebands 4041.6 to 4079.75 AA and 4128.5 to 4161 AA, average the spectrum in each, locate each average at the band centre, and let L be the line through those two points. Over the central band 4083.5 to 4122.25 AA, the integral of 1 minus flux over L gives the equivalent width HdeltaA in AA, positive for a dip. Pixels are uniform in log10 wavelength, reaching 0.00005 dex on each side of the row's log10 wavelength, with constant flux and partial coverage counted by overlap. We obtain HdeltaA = 6.2 AA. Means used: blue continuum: 53.3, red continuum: 51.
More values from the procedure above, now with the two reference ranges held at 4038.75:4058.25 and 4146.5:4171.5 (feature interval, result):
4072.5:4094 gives 1.6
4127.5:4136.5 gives 0.3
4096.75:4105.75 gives 2.7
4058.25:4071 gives -0.4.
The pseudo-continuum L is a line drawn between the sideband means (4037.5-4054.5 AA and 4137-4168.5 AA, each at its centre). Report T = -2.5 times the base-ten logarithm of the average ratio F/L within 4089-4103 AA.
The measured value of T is 0.27 mag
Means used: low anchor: 54.5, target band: 41.4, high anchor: 51.1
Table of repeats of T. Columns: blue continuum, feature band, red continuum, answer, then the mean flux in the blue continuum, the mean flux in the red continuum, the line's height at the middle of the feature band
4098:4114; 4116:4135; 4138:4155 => -0.111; 40.3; 51.6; 45.7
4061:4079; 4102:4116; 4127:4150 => 0.234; 52.8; 50.5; 51.5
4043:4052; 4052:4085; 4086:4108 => -0.075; 55.1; 41.1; 49.2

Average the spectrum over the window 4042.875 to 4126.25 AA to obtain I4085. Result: 48.9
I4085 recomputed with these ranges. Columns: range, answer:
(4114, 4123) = 50.1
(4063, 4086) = 51.6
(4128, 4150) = 50.5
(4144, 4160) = 52.3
